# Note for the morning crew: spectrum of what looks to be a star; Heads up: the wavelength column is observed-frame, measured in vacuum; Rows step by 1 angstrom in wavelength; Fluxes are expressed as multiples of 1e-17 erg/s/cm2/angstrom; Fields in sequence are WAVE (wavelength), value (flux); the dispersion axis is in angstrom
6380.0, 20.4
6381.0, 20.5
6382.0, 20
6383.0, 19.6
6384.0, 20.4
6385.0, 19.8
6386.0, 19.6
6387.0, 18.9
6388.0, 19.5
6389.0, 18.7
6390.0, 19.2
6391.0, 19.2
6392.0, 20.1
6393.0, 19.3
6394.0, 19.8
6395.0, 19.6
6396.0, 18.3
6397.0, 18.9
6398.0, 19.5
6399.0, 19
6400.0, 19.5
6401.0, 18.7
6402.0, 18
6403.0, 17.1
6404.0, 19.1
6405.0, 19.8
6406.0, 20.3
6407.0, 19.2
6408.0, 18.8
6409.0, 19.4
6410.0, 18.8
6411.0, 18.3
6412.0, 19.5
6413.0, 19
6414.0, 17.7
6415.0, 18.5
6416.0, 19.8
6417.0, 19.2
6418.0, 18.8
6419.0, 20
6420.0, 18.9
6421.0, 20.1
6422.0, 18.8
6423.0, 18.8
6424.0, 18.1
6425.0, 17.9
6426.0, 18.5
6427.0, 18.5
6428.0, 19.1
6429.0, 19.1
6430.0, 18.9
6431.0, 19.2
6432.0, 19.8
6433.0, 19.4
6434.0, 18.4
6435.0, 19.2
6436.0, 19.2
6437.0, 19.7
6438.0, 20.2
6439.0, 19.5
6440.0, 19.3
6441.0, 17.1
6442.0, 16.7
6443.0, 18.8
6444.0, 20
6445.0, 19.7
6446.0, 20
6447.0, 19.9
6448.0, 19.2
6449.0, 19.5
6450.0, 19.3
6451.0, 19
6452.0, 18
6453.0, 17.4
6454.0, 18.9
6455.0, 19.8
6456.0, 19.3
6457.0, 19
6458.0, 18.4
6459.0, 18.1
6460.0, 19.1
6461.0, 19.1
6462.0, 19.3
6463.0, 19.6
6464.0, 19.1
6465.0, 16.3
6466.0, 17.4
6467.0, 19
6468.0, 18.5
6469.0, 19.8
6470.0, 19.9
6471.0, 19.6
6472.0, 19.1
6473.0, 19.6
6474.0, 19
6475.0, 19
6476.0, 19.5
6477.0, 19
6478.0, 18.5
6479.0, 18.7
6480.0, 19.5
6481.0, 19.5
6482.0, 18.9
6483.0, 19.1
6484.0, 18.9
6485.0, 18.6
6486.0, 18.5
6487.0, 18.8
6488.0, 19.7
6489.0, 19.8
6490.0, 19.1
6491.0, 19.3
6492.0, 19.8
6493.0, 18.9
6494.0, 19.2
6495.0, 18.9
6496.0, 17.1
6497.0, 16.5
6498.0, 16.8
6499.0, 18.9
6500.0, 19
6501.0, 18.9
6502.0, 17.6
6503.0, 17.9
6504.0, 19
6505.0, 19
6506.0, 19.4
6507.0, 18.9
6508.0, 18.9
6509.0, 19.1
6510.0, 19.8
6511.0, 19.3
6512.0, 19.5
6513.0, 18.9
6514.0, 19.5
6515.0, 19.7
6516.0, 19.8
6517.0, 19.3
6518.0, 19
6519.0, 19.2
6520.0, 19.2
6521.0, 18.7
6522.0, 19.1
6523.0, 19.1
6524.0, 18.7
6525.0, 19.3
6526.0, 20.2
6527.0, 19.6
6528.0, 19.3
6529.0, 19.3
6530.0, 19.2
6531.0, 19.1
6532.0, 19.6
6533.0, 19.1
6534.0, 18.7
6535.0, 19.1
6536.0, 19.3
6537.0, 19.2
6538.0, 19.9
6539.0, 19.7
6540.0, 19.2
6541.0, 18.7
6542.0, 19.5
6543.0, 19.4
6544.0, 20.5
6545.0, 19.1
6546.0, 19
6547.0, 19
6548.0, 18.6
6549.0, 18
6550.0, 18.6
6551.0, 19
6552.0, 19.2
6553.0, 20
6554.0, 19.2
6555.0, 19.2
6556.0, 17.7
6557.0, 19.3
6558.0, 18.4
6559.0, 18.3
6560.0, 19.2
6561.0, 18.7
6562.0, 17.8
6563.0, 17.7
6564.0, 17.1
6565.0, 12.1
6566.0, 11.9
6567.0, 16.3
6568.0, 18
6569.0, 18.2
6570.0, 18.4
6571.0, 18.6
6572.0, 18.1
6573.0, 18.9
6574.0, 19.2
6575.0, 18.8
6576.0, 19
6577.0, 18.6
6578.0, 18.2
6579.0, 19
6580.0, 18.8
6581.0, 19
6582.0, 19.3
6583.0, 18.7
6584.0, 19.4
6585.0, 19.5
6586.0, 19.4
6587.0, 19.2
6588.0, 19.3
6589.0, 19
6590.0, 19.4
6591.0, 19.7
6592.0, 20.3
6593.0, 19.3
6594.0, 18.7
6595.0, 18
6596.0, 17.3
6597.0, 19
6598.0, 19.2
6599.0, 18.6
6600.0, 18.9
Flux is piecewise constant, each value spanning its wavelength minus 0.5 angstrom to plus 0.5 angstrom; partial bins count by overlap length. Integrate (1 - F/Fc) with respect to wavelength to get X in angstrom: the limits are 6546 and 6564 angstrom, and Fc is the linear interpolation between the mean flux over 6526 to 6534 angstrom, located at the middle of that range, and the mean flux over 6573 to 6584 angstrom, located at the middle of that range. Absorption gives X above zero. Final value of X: 0.4 angstrom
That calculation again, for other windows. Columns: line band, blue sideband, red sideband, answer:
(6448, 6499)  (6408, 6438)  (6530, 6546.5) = 0.8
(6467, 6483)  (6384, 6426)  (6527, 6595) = -0.2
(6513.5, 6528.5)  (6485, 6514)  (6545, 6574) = -0.6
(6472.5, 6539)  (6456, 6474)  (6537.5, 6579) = -1.3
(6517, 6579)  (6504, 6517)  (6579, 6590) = 1.8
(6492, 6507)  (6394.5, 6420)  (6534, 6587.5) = 0.2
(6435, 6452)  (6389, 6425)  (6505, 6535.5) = 0.0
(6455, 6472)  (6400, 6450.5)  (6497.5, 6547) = 0.2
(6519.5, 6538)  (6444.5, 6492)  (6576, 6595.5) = -0.2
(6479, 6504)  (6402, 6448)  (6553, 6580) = -0.3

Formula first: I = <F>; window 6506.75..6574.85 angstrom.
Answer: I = 18.8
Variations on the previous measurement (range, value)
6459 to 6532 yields 19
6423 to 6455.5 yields 19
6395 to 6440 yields 19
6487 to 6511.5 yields 18.8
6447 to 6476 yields 18.9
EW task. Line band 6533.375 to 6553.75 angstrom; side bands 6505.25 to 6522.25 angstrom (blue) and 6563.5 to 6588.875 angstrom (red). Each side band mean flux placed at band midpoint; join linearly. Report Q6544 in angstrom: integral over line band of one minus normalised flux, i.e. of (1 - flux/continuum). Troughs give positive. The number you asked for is -0.51 angstrom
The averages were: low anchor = 19.3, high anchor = 18.1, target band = 19.2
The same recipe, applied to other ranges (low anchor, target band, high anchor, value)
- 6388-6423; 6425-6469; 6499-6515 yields 0.31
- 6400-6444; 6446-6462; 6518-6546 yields 0.05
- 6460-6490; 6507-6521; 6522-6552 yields -0.11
